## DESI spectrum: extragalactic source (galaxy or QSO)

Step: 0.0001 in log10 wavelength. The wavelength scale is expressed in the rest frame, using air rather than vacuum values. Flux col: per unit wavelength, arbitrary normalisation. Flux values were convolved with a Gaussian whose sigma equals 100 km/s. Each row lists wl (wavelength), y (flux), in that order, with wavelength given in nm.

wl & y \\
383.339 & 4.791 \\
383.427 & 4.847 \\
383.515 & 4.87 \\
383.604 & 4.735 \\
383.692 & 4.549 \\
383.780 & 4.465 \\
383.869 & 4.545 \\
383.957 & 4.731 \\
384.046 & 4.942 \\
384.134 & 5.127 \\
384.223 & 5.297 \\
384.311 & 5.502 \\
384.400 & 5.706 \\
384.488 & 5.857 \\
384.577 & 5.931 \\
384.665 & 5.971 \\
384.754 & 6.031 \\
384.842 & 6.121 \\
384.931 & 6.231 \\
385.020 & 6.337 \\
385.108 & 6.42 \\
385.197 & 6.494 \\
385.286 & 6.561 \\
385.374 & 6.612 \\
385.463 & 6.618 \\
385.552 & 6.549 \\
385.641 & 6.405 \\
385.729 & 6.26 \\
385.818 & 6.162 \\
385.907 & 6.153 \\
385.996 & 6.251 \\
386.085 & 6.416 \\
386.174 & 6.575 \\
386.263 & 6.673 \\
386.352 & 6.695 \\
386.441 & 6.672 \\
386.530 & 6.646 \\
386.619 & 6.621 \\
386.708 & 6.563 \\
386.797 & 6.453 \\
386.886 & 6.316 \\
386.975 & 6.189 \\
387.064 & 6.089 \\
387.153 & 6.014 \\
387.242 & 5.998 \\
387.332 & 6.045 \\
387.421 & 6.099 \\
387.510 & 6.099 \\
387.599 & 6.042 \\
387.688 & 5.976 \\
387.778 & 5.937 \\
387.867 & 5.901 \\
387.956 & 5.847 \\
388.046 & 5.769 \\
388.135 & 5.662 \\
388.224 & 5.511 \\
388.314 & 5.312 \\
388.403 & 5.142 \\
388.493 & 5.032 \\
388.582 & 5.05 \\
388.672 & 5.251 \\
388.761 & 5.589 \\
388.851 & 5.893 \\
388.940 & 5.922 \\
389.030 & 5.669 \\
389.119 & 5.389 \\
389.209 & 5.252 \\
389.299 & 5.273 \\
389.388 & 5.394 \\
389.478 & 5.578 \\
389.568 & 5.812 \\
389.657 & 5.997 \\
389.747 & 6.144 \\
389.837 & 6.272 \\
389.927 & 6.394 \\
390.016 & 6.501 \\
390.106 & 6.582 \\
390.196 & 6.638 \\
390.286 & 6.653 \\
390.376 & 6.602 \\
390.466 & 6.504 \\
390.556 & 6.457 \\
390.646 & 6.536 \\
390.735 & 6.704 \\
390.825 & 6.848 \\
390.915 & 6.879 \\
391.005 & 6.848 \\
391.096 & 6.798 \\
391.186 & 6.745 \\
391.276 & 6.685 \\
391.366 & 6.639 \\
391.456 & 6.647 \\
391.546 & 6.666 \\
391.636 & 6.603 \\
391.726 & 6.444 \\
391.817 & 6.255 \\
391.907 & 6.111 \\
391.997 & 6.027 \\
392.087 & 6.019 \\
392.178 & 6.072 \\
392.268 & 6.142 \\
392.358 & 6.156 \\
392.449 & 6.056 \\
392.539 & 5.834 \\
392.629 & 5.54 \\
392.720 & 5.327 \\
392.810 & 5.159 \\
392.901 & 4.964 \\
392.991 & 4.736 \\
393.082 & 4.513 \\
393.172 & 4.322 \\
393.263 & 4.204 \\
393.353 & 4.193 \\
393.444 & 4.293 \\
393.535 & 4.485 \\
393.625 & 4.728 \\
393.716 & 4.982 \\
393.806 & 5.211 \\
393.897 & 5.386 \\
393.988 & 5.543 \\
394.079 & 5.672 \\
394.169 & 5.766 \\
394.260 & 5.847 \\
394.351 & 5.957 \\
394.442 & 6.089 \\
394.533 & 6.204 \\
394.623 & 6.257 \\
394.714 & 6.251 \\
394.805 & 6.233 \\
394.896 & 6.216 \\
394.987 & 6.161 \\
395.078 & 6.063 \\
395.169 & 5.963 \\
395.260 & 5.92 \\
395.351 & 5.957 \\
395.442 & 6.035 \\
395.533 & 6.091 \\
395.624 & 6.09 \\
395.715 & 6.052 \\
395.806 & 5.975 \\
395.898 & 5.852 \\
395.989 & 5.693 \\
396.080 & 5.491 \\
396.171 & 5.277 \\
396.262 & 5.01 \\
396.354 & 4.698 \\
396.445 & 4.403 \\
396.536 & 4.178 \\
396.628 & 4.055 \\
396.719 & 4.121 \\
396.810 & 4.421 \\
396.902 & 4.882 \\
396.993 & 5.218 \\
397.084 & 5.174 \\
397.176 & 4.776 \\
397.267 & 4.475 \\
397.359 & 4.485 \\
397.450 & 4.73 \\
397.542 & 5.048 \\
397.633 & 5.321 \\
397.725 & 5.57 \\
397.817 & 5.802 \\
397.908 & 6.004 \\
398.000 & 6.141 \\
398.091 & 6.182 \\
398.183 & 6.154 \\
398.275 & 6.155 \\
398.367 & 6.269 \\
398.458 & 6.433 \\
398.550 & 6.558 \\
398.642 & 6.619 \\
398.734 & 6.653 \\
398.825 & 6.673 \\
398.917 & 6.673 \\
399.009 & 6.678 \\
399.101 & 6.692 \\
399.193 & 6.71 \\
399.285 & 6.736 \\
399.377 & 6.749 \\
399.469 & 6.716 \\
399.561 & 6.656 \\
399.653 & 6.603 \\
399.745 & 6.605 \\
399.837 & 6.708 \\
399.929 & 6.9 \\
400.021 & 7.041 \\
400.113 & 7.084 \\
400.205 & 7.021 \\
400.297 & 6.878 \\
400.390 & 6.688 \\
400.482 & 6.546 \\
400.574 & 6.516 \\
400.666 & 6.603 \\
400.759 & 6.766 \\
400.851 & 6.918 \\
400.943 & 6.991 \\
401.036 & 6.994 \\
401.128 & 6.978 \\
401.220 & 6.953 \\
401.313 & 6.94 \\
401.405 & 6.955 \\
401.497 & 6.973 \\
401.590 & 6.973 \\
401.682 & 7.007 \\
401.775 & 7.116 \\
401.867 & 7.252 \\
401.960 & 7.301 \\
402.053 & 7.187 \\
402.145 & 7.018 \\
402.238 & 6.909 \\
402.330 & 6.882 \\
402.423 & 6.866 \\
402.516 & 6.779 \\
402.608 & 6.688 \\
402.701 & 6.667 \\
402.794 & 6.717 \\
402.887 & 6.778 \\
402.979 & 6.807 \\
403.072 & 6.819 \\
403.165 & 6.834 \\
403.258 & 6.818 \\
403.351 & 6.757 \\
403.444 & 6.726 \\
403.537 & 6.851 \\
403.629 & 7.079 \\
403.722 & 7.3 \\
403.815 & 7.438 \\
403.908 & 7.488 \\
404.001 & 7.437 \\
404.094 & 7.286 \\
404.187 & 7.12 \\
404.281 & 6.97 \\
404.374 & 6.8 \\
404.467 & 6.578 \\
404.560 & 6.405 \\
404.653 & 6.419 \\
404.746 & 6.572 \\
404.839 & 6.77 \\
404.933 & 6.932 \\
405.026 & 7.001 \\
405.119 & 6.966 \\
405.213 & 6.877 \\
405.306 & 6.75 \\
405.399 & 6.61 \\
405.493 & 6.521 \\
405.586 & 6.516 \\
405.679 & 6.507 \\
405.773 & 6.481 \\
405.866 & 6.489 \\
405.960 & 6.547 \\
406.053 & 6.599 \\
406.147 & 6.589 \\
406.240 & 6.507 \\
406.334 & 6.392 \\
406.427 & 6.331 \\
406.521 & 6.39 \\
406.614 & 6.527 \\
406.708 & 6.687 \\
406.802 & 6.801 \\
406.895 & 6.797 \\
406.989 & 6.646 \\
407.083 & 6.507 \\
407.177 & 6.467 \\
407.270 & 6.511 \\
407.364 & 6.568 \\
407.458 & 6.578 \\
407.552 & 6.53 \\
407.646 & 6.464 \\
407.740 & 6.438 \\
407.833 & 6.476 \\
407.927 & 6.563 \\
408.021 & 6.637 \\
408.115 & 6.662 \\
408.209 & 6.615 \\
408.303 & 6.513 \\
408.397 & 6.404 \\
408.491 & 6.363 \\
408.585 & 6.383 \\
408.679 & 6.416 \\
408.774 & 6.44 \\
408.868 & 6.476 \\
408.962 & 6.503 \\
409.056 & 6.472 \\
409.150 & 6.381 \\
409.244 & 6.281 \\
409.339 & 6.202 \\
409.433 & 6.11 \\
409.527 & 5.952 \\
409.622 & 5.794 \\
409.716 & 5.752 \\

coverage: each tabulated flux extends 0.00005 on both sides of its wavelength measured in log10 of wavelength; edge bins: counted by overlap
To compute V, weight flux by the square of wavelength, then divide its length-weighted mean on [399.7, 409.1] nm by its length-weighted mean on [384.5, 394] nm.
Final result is 1.22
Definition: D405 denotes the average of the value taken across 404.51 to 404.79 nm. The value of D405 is 6.48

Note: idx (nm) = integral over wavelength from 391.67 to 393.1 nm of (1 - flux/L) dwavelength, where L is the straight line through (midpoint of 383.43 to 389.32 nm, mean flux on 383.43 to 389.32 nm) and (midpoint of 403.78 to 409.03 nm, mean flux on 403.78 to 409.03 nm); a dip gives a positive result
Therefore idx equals 0.08 nm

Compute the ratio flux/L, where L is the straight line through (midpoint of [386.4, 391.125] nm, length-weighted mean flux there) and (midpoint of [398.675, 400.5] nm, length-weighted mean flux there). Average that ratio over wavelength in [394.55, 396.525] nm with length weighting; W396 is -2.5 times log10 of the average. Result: 0.13 mag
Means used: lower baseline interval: 6.06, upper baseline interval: 6.75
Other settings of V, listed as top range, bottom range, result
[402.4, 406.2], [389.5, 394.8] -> 1.22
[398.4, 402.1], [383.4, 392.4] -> 1.20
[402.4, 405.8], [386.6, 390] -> 1.27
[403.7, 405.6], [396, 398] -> 1.45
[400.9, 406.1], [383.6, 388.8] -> 1.27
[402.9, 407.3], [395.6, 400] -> 1.21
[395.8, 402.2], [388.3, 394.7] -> 1.10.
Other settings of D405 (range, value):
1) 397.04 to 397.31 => 4.81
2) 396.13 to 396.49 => 4.84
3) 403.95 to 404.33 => 7.19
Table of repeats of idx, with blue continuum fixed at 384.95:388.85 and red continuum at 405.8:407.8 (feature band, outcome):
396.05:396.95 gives 0.24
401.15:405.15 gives -0.29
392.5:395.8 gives 0.40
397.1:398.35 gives 0.17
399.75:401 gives -0.08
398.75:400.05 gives -0.07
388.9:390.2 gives 0.06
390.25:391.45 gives -0.09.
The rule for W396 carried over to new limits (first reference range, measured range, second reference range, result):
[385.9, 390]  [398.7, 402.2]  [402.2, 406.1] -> -0.04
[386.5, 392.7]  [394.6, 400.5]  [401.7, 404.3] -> 0.12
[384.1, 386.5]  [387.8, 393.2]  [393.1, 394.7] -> -0.06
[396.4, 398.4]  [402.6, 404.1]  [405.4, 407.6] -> -0.15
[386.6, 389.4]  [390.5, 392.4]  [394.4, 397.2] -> -0.15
